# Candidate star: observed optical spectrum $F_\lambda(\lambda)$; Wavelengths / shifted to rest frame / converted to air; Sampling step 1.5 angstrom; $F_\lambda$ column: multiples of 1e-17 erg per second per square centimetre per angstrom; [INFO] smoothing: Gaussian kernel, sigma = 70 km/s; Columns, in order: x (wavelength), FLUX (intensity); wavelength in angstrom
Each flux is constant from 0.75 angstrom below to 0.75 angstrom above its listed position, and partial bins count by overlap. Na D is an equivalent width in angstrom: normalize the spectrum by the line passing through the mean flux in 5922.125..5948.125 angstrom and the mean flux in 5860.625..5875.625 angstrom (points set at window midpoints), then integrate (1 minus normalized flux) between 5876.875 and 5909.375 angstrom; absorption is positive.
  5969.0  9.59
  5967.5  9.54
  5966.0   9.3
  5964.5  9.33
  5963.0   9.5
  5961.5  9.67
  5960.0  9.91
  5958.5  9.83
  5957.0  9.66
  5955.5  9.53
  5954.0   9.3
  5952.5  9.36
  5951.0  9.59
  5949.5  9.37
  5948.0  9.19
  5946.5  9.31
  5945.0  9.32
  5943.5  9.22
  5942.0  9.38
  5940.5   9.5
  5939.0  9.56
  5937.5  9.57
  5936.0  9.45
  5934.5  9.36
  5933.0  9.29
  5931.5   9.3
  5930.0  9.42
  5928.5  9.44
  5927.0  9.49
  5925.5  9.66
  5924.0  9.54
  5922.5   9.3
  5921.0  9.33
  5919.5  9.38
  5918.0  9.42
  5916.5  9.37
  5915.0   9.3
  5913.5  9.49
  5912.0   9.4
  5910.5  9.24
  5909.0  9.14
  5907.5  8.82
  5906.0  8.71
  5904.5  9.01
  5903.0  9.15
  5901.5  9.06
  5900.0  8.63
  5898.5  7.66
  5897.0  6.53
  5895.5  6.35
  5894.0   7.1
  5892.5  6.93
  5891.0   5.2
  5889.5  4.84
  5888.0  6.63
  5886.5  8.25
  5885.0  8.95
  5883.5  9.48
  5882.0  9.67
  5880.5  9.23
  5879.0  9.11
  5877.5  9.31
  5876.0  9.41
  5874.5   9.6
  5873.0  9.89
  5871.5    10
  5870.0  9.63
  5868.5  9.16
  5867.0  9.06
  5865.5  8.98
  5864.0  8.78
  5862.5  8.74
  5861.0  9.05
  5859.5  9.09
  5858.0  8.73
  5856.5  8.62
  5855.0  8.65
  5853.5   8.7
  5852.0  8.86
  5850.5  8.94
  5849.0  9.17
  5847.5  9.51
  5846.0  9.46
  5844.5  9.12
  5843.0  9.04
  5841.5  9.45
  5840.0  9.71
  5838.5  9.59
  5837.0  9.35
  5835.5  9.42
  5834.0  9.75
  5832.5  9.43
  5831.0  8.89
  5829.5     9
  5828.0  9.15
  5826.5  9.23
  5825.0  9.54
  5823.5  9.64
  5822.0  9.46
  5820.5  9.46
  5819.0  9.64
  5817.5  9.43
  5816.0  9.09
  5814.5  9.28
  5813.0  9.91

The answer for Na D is 4.4 angstrom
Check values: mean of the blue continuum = 9.3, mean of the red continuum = 9.41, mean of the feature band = 8.06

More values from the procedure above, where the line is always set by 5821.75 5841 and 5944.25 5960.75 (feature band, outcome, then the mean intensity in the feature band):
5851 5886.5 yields 1.1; 9.14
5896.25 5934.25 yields 1.5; 9.09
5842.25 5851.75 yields 0.2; 9.19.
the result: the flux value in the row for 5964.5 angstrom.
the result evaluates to 9.33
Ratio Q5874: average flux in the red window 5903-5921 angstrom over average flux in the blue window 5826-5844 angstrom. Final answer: 0.99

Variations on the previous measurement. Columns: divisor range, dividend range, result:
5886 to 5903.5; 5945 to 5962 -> 1.33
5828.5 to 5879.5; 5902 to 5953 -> 1.01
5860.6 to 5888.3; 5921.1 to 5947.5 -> 1.03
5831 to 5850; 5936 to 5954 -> 1.00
